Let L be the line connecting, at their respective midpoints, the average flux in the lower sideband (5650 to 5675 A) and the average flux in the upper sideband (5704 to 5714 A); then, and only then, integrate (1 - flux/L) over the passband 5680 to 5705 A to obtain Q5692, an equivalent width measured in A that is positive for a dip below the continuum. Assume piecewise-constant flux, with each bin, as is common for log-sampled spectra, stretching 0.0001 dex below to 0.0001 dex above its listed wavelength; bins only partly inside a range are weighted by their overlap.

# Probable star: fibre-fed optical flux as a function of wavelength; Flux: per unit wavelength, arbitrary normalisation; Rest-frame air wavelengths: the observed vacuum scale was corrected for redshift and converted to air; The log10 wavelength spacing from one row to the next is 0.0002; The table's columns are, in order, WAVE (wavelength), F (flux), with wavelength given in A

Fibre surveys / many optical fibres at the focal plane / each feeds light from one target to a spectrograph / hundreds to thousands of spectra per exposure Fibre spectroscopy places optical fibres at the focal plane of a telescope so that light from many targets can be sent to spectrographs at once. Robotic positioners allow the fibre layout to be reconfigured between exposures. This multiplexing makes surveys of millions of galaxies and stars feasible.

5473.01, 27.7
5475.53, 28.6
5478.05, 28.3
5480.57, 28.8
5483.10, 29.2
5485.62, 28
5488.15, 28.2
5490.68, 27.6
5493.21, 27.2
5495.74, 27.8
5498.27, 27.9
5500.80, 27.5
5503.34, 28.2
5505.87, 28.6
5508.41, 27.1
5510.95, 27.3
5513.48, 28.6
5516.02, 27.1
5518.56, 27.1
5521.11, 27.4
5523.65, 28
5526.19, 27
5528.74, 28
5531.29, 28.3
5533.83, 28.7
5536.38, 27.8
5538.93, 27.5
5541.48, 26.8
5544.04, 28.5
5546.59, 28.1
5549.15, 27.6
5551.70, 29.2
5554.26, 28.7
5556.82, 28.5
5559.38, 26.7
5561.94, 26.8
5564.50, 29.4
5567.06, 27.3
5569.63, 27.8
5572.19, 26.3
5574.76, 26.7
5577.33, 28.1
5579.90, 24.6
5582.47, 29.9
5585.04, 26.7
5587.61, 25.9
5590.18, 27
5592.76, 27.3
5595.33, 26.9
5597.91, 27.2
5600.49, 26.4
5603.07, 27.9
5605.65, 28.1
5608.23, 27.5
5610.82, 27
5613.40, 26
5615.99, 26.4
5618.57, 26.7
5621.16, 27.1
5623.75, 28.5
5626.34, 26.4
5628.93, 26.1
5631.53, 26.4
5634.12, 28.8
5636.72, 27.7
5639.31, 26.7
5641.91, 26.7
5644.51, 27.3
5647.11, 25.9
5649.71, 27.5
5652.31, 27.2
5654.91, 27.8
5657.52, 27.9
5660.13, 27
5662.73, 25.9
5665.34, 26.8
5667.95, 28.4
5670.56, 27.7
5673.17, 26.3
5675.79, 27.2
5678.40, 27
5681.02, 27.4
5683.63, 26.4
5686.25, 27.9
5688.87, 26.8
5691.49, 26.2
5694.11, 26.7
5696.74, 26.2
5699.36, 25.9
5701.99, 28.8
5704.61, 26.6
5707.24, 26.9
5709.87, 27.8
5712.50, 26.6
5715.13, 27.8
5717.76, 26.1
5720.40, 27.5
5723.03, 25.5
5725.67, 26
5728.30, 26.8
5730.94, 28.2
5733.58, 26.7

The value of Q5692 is 0.2 A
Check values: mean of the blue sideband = 27.2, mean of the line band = 26.9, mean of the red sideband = 27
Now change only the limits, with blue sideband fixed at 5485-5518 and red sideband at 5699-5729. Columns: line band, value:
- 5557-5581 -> 0.3 A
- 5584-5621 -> 0.6 A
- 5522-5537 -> -0.2 A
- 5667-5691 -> -0.1 A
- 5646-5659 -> -0.1 A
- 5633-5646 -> -0.1 A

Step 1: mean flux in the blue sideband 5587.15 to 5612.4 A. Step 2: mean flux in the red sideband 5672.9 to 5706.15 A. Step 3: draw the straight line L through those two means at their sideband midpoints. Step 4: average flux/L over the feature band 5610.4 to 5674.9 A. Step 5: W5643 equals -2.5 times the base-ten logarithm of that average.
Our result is -0.001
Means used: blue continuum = 27.1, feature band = 27.1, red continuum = 26.9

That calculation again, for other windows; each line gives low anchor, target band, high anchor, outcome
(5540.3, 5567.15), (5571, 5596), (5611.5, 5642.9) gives 0.03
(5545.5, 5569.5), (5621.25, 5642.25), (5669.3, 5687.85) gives 0.01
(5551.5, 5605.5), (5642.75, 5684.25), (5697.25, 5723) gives 0.00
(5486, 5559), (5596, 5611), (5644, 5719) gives 0.00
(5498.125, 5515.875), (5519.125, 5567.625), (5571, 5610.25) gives -0.02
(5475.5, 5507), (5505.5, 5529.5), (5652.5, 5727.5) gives 0.02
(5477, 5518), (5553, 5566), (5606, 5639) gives -0.02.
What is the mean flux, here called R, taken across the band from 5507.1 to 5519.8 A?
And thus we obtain 27.4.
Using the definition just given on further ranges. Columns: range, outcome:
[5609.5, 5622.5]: 26.6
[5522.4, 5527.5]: 27.5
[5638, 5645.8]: 26.9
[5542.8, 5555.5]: 28.4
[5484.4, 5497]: 27.7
